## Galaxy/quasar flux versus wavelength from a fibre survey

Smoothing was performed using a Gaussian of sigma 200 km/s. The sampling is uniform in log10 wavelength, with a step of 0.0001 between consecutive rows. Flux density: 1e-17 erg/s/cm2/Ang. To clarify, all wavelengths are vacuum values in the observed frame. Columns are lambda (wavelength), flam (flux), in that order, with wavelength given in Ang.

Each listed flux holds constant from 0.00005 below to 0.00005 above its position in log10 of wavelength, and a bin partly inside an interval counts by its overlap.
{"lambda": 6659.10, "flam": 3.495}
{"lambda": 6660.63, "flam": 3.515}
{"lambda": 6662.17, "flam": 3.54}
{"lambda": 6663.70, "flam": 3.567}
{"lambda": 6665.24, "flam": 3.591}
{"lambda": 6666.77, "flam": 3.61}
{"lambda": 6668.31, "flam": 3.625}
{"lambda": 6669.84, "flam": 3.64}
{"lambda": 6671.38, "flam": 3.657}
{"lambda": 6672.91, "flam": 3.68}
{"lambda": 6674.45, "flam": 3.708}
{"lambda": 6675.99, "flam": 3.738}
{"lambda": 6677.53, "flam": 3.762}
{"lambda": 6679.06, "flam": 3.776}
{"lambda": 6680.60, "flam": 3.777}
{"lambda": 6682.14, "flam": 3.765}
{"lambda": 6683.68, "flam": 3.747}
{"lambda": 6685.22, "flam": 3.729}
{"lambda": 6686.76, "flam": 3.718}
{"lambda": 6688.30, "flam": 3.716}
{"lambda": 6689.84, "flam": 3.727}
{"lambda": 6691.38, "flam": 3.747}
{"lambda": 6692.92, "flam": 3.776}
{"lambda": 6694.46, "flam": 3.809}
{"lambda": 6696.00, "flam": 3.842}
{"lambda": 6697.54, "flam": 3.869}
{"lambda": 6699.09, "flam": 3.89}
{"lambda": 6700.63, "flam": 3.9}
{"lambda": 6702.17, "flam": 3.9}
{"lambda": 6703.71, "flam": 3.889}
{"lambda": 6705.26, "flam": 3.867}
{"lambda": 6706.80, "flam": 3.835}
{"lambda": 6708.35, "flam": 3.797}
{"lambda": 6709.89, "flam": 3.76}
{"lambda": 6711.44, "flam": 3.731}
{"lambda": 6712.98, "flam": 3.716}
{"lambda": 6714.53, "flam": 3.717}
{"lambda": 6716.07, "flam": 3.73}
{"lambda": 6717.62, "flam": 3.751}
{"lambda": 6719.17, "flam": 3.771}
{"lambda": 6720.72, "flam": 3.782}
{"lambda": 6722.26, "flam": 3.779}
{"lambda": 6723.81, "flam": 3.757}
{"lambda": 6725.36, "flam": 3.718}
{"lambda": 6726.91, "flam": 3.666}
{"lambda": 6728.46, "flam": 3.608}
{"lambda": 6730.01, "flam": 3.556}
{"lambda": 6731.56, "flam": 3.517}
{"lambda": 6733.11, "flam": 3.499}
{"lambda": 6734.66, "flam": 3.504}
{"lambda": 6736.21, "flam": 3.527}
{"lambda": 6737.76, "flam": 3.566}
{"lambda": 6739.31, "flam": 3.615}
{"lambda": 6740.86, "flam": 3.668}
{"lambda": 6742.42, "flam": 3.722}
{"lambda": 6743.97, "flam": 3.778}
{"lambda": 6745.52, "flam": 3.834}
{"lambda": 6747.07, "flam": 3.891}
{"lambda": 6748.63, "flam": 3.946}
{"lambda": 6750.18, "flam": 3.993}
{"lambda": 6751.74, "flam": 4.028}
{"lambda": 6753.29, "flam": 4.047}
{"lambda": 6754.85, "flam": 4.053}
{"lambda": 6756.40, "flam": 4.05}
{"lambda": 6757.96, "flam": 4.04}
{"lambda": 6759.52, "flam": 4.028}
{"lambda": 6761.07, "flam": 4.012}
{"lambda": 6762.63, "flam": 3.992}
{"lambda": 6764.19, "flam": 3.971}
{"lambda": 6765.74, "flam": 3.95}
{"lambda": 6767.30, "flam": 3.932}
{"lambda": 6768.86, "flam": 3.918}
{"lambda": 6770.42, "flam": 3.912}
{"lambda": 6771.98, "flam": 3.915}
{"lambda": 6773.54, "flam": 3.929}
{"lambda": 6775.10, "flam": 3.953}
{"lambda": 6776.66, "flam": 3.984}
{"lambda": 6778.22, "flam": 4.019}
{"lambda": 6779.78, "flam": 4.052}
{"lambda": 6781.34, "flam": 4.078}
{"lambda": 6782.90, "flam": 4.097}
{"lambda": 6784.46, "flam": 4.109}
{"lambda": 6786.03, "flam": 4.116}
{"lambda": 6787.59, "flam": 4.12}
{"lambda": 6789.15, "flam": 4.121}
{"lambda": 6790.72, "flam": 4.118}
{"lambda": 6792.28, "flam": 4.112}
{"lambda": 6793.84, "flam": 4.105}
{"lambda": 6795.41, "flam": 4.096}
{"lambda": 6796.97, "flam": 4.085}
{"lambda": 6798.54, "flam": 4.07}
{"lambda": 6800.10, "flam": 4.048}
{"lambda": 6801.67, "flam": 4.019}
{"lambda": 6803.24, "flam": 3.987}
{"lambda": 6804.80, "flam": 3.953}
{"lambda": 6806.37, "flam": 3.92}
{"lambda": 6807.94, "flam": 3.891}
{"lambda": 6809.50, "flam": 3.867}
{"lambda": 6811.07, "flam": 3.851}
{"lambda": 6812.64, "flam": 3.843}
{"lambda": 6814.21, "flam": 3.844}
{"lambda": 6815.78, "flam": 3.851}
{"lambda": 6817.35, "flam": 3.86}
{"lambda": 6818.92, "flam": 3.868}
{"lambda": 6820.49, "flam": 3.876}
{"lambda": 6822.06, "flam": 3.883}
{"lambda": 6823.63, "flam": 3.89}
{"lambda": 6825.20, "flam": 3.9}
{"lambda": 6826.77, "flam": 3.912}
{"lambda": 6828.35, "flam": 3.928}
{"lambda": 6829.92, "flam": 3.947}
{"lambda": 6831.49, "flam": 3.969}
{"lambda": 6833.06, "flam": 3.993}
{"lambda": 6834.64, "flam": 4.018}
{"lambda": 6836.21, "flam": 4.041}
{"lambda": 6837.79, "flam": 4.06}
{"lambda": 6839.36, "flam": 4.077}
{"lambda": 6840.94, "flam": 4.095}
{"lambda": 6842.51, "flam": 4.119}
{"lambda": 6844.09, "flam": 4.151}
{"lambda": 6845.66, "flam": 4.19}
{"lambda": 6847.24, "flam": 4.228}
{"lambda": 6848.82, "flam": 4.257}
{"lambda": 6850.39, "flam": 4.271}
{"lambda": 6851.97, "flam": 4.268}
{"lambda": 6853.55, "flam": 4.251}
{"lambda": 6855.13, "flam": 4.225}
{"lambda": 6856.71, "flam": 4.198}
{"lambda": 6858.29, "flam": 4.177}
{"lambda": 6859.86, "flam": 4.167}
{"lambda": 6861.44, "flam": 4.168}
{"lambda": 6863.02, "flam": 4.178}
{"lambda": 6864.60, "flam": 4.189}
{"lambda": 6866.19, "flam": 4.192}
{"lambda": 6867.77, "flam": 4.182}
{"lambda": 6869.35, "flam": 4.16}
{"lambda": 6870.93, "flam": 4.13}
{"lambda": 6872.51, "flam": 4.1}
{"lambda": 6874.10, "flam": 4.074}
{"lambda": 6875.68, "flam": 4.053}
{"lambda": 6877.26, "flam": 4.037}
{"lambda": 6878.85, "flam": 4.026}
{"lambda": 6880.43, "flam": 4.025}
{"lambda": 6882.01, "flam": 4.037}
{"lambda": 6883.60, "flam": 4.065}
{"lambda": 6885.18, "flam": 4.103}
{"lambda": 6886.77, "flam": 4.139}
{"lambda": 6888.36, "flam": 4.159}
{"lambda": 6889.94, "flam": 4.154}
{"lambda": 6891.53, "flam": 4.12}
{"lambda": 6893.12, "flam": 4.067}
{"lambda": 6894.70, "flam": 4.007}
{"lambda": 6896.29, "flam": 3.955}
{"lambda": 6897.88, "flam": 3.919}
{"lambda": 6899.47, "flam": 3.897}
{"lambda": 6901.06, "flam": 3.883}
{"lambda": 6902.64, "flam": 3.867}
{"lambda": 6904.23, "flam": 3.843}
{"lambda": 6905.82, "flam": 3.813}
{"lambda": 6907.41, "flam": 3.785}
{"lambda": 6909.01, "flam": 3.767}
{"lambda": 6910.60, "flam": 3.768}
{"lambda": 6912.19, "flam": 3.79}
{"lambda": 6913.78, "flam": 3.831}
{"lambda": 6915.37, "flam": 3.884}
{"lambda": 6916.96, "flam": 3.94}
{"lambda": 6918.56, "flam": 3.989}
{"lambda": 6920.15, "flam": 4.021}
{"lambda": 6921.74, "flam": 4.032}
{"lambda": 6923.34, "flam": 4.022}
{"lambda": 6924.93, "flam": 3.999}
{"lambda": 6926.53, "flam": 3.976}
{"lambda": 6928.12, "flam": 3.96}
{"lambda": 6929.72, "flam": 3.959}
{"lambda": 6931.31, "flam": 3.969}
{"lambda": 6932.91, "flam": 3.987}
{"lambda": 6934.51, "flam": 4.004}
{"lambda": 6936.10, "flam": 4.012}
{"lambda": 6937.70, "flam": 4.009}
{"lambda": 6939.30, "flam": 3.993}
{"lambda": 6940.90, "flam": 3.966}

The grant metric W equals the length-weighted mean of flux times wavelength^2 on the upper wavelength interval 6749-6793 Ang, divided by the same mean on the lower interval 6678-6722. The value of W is 1.08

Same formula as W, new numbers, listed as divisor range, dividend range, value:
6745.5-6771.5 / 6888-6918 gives 1.03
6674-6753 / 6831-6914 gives 1.13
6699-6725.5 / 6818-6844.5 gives 1.09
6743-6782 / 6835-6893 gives 1.07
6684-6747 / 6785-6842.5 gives 1.10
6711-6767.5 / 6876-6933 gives 1.10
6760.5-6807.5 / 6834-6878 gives 1.05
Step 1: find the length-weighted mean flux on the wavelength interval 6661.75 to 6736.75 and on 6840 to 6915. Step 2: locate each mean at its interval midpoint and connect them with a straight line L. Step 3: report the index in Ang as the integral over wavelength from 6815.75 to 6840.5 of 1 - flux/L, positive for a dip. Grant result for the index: 0.1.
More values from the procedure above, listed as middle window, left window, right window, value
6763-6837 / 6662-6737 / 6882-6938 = -2.7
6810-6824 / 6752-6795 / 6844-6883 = 0.8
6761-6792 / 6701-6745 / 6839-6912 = -1.5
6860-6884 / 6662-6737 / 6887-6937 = -1.2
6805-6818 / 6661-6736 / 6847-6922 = 0.2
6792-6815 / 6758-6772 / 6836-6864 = 0.5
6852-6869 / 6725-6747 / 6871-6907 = -1.1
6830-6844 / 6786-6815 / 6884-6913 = -0.2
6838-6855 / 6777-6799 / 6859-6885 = -0.3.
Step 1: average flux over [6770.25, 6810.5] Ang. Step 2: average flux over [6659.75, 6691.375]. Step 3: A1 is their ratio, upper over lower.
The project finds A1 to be 1.1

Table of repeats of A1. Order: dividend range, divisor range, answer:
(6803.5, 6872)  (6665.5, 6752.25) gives 1.08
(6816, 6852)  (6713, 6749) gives 1.09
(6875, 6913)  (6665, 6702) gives 1.06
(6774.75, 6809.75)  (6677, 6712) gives 1.06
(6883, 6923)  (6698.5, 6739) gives 1.06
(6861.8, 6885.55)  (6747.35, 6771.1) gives 1.03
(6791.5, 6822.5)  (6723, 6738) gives 1.10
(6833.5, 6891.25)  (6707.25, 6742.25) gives 1.13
